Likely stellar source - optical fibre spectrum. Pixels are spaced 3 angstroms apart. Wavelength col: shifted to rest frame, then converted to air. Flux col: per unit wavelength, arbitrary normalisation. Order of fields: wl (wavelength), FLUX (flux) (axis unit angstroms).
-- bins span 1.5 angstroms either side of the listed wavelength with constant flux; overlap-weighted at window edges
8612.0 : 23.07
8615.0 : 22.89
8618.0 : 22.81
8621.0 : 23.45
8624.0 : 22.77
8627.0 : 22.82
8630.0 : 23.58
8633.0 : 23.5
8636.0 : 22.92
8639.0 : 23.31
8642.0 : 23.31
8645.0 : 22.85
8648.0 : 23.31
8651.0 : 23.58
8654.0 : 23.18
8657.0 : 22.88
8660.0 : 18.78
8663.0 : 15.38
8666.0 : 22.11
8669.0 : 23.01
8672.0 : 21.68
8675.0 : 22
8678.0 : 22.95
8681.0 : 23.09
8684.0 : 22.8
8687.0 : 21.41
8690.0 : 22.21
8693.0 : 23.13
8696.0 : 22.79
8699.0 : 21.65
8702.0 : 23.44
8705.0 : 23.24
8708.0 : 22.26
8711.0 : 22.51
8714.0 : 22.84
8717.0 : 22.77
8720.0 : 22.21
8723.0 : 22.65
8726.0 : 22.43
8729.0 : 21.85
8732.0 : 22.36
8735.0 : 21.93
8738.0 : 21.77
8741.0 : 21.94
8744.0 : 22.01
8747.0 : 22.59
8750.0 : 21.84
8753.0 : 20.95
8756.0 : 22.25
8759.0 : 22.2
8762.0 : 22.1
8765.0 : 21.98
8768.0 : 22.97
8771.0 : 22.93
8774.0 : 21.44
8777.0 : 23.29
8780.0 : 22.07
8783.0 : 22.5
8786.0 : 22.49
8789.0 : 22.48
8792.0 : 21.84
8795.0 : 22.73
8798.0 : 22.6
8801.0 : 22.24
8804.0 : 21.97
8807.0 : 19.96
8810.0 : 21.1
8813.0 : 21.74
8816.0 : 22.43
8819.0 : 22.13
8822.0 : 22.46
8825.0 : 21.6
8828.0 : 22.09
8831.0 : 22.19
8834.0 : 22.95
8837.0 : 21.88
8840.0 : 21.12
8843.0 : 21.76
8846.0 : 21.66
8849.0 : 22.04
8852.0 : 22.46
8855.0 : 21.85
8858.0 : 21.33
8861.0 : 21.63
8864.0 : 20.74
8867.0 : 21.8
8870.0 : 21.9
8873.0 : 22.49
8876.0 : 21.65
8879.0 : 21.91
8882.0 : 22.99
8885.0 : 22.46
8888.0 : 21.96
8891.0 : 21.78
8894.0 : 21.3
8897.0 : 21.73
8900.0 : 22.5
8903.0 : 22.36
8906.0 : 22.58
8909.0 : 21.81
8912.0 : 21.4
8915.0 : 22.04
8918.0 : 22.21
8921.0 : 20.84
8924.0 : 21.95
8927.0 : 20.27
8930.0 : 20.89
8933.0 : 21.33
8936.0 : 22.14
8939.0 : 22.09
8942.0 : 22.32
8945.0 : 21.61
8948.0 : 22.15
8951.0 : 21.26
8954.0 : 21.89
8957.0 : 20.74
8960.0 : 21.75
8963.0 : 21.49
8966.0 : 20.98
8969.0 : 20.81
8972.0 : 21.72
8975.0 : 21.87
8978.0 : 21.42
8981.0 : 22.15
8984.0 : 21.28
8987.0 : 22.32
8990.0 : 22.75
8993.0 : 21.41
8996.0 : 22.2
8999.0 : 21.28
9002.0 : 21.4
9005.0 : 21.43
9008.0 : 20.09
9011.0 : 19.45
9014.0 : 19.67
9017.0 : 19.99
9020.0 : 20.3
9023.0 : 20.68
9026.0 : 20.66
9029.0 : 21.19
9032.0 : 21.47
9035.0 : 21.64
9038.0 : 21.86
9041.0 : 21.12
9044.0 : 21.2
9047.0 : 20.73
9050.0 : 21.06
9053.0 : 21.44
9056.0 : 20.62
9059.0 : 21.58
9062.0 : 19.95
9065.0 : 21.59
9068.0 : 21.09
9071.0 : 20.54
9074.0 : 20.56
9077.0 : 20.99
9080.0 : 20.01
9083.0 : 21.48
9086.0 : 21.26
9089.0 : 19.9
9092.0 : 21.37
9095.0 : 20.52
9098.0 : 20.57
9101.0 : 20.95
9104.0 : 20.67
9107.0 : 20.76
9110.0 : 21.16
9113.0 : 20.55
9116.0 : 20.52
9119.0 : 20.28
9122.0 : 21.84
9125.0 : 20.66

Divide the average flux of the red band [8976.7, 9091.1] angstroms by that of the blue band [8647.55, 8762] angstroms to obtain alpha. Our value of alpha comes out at 0.95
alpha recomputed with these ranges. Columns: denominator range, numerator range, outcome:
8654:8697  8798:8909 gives 1.01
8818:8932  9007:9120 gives 0.95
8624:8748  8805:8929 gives 0.98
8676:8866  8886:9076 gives 0.96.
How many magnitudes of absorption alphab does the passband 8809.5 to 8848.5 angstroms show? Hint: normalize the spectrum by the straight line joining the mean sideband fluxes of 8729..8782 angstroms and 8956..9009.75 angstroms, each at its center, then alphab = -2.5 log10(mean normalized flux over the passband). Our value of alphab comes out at 0.00 mag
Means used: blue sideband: 22.1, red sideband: 21.5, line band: 22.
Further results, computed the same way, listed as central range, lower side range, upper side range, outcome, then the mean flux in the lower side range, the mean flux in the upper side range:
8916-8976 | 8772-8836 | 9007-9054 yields -0.01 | 22.1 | 20.8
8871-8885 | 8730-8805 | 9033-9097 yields -0.03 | 22.2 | 21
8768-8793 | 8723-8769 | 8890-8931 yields -0.02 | 22.1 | 21.7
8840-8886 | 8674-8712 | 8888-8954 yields 0.00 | 22.6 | 21.7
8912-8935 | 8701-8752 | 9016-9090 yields 0.01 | 22.4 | 20.9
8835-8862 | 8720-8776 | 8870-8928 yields 0.01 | 22.1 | 21.9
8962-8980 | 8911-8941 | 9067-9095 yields 0.00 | 21.5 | 20.8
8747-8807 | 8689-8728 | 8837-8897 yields 0.00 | 22.6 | 21.8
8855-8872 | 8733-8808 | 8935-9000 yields 0.02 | 22.1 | 21.7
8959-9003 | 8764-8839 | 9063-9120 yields -0.02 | 22.2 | 20.8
